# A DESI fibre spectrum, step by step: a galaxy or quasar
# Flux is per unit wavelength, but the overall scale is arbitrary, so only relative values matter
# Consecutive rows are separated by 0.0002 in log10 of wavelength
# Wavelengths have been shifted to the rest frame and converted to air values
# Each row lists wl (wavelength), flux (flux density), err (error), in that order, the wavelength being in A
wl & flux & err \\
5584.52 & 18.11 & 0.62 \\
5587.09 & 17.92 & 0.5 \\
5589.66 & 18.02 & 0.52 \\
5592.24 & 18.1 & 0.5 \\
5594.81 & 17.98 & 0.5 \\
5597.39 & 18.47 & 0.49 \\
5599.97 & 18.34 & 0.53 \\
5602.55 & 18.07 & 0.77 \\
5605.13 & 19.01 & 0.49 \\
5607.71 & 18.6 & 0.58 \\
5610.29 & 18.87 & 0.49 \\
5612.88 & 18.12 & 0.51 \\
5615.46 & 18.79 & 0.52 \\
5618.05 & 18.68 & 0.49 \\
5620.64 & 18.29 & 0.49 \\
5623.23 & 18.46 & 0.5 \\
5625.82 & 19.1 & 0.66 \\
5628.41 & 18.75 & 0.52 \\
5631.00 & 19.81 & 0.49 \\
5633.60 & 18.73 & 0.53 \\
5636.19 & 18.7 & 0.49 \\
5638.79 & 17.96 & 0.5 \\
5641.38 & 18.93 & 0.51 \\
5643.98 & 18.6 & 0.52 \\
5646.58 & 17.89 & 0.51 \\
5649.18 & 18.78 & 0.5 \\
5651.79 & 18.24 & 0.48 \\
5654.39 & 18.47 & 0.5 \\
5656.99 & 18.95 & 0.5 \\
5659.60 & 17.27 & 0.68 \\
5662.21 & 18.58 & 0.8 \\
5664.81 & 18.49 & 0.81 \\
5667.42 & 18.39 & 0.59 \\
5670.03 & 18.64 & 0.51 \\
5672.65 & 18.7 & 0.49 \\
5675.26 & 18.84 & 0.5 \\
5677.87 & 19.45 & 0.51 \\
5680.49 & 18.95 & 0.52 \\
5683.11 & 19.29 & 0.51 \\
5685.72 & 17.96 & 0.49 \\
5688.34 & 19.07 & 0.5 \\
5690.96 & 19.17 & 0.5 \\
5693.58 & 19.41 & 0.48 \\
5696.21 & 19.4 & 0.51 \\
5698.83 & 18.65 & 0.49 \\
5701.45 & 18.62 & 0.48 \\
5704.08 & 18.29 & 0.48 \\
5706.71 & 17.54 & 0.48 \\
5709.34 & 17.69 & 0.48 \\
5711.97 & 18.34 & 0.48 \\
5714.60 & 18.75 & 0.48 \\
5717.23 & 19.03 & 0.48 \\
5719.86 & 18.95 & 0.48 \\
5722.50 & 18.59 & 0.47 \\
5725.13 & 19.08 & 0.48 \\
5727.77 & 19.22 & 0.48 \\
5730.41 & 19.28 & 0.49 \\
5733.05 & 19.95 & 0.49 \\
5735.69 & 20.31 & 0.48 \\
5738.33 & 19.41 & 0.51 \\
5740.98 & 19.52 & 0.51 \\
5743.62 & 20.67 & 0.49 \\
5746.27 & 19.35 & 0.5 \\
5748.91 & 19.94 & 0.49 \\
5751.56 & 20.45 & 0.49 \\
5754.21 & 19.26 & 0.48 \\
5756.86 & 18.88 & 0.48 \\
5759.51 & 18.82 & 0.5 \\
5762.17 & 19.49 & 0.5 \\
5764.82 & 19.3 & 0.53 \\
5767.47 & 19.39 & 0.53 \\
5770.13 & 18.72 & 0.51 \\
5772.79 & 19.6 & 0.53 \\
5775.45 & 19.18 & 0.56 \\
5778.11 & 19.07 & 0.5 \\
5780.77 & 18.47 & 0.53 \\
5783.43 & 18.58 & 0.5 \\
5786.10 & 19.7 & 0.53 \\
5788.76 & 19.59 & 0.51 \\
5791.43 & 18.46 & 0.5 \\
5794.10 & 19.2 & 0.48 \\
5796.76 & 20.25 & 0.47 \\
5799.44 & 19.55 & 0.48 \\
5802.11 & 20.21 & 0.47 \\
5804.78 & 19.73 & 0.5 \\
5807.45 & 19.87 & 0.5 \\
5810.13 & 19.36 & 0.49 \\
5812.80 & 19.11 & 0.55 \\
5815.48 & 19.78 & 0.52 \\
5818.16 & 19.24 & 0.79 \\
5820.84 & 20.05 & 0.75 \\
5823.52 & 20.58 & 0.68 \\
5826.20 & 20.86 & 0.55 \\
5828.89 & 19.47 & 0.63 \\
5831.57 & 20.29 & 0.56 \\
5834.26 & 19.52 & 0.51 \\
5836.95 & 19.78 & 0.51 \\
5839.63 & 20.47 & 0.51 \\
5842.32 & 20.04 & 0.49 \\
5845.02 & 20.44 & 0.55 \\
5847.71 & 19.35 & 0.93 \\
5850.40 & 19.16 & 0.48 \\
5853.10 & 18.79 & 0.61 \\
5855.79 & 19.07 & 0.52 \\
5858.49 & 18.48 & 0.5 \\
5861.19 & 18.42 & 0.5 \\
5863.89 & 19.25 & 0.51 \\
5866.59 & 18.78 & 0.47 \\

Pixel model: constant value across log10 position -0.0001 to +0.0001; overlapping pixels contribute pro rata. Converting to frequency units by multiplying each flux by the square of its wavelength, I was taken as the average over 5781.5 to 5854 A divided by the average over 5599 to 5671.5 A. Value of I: 1.1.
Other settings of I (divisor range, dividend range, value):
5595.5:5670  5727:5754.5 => 1.11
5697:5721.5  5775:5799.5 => 1.07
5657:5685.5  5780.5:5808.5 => 1.09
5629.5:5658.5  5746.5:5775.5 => 1.08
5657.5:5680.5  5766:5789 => 1.07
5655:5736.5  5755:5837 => 1.07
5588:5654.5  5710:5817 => 1.10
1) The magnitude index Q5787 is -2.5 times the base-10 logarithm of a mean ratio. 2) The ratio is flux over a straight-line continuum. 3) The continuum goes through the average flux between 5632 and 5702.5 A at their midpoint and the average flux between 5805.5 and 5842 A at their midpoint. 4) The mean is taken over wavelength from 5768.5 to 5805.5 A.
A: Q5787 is 0.02 mag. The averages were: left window 18.7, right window 19.9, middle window 19.3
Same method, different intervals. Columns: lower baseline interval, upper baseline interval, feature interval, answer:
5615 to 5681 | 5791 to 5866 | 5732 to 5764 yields -0.03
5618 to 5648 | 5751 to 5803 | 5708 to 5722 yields 0.03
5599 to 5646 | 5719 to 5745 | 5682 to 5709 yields 0.03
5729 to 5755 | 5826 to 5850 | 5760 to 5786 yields 0.04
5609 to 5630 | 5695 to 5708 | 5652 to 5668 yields 0.01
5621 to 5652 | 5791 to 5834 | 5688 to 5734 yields 0.02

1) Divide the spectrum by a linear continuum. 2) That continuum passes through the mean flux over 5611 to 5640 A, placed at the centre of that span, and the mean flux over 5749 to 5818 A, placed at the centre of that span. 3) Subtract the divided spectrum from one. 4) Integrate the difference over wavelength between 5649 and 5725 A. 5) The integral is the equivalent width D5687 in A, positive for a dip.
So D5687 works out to 1.2 A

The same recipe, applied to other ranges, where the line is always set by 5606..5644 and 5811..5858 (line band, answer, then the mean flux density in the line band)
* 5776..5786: 0.31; 18.9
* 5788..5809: -0.05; 19.6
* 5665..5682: 0.12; 18.8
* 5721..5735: -0.04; 19.3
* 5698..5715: 0.78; 18.2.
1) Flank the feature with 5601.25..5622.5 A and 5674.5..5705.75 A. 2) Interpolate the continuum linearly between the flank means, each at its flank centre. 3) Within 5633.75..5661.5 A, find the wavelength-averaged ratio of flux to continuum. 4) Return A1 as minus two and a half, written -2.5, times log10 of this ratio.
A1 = 0.02 mag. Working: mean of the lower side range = 18.5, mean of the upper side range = 18.9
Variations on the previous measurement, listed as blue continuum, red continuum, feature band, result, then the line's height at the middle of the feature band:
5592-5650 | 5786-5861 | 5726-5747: -0.03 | 19.2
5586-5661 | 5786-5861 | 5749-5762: -0.01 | 19.2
